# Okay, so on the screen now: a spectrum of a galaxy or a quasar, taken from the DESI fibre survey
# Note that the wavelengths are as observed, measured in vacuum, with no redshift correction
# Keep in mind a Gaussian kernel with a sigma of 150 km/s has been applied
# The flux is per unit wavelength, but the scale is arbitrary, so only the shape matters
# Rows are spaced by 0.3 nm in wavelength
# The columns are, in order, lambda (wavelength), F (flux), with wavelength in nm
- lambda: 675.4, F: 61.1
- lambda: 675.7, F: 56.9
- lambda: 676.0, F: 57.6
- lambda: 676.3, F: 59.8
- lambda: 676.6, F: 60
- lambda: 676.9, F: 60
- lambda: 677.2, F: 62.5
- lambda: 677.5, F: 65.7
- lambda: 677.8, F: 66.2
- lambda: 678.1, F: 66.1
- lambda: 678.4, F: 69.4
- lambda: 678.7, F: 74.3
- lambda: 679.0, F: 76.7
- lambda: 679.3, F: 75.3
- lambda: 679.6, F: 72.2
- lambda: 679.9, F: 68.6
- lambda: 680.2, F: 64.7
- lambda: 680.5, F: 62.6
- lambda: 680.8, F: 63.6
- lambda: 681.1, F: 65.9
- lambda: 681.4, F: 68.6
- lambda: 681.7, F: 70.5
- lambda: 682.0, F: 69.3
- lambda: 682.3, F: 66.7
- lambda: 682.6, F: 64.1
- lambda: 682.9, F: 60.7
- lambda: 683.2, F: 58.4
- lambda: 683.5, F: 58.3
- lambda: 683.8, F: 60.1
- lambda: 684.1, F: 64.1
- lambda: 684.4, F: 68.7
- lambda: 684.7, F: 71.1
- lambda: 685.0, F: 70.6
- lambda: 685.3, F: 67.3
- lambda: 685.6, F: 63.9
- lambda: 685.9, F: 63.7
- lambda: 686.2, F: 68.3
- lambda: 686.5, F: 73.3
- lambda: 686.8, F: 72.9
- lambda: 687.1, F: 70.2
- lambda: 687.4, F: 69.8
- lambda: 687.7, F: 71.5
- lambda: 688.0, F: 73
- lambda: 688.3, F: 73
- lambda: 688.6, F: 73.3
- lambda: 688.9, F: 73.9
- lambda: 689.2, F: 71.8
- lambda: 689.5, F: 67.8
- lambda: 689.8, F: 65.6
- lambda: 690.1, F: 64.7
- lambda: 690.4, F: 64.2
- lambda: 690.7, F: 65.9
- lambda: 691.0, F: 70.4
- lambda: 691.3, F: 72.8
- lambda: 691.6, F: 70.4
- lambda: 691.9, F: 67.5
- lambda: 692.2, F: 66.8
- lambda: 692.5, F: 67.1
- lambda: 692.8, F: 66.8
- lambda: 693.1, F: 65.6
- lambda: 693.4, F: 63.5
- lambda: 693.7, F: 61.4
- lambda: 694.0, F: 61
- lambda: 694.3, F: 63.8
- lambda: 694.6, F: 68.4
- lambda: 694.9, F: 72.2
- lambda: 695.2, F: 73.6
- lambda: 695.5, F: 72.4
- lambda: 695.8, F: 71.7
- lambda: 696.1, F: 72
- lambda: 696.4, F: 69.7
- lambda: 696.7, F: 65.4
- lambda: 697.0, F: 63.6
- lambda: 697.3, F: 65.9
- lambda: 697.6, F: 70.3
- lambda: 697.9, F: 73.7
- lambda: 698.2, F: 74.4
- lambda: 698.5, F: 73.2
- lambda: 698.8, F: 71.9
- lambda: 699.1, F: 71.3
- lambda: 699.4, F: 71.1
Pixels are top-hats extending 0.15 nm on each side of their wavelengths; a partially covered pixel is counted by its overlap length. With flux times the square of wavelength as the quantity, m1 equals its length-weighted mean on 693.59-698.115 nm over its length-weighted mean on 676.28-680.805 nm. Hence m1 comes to 1.07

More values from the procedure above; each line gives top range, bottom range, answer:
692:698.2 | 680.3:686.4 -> 1.07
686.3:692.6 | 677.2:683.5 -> 1.07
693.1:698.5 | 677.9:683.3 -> 1.06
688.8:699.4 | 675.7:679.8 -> 1.09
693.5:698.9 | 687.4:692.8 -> 1.01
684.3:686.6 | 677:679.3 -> 1.01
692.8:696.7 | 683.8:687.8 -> 1.02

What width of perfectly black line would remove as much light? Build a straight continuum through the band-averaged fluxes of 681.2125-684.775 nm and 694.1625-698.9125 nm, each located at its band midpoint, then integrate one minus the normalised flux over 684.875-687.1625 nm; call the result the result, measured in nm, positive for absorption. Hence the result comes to -0.090 nm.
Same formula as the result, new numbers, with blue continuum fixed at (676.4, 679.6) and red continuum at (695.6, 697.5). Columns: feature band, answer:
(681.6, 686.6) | 0.16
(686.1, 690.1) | -0.17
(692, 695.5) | 0.08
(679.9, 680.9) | 0.05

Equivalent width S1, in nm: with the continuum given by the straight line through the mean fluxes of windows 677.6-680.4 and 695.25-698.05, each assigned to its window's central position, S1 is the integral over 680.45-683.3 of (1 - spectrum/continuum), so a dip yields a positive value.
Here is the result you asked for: 0.20 nm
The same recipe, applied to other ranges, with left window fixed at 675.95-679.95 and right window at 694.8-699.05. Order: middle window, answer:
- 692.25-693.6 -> 0.08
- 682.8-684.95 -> 0.15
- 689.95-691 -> 0.06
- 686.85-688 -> -0.04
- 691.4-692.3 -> 0.01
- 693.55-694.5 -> 0.10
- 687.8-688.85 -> -0.06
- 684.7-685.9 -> 0.02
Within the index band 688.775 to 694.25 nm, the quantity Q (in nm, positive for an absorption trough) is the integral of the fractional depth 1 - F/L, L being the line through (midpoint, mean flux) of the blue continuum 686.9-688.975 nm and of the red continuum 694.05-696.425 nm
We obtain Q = 0.32 nm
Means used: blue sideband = 72.1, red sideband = 70.1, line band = 67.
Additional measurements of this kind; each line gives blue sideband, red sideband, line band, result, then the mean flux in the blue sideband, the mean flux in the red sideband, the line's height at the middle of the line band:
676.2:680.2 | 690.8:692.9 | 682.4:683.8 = 0.152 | 67.4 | 68.8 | 67.9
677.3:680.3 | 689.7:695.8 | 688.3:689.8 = -0.071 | 69.9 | 67.3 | 68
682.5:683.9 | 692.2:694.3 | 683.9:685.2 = -0.160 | 60.2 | 64.4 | 60.8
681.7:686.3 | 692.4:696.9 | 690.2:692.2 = -0.045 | 65.2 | 67.6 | 66.8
